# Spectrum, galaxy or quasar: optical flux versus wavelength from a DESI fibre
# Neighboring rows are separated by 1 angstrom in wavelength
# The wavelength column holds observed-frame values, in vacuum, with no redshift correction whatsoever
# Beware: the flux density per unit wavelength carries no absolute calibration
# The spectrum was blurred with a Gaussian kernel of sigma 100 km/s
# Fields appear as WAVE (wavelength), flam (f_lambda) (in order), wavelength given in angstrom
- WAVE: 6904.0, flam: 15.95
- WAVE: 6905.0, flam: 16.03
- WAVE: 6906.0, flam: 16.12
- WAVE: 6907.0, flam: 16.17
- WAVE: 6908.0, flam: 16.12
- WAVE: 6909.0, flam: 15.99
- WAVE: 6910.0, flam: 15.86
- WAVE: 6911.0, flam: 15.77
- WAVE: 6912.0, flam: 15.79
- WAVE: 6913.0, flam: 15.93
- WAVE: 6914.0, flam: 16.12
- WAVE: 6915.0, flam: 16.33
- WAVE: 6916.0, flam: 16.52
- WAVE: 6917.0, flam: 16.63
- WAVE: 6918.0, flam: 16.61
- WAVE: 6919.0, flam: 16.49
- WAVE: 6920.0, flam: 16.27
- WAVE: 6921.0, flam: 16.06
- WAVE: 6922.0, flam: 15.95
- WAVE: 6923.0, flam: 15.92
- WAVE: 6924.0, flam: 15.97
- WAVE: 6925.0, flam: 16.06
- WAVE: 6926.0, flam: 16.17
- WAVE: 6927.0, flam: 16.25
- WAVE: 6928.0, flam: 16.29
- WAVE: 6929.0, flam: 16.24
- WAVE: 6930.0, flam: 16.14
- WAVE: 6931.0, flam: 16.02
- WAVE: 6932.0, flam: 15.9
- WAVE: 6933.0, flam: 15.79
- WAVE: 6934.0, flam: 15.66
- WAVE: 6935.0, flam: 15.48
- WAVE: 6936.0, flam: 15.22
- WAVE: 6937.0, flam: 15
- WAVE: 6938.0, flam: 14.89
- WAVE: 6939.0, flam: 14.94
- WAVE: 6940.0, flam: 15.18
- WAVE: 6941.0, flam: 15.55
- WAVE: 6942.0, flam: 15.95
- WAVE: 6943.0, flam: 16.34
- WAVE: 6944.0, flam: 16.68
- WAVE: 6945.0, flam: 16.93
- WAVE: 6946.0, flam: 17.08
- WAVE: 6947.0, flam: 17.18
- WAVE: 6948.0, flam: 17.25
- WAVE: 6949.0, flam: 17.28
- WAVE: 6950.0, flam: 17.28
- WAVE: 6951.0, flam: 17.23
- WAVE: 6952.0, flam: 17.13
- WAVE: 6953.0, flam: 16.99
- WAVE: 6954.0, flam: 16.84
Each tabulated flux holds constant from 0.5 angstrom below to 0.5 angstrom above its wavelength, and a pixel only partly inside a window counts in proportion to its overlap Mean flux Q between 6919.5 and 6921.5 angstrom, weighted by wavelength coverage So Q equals 16.2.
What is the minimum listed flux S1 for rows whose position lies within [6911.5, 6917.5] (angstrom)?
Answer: 15.79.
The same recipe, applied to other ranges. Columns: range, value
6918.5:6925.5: 15.92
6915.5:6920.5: 16.27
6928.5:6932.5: 15.9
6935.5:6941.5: 14.89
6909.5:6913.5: 15.77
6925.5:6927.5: 16.17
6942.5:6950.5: 16.34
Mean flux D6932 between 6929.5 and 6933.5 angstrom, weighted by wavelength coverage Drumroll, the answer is 16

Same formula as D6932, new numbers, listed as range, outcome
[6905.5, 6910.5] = 16.1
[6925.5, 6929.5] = 16.2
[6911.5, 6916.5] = 16.1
